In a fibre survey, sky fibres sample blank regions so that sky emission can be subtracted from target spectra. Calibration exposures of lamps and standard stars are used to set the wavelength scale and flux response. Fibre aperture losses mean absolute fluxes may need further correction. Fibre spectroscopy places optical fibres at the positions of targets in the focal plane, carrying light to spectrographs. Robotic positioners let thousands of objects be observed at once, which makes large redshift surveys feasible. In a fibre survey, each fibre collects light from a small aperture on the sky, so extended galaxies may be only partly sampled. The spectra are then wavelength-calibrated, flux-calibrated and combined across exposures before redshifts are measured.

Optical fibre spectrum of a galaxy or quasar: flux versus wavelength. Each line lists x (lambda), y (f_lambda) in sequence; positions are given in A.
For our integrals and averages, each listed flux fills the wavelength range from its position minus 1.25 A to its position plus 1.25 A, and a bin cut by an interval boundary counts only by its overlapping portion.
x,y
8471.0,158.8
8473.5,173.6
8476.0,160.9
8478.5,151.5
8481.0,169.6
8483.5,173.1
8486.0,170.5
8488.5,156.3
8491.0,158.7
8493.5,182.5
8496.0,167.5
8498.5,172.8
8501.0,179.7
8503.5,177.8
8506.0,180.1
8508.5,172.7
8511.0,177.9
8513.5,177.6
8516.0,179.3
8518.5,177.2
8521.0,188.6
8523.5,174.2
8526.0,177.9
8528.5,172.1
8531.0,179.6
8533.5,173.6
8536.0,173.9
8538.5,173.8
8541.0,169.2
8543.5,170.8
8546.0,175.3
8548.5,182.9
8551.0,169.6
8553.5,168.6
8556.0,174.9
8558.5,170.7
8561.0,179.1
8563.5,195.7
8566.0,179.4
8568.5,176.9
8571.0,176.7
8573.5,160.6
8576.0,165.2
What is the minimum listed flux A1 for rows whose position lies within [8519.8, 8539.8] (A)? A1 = 172.1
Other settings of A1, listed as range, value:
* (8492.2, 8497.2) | 167.5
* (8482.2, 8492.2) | 156.3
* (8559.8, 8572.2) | 176.7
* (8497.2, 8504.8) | 172.8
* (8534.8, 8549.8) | 169.2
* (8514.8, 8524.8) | 174.2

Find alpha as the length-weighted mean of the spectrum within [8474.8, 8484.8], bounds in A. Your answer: 164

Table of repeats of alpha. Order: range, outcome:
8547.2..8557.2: 174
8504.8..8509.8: 176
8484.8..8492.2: 162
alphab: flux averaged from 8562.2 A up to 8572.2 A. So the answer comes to 182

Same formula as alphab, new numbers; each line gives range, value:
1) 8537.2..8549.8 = 174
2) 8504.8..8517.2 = 178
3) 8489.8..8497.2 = 170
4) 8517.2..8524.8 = 180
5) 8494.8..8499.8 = 170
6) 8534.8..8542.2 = 172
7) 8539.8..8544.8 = 170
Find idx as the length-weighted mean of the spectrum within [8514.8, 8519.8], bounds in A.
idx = 178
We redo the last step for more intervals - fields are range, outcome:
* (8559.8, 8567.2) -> 185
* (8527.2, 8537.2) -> 175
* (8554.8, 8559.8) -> 173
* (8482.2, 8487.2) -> 172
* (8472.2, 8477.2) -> 167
